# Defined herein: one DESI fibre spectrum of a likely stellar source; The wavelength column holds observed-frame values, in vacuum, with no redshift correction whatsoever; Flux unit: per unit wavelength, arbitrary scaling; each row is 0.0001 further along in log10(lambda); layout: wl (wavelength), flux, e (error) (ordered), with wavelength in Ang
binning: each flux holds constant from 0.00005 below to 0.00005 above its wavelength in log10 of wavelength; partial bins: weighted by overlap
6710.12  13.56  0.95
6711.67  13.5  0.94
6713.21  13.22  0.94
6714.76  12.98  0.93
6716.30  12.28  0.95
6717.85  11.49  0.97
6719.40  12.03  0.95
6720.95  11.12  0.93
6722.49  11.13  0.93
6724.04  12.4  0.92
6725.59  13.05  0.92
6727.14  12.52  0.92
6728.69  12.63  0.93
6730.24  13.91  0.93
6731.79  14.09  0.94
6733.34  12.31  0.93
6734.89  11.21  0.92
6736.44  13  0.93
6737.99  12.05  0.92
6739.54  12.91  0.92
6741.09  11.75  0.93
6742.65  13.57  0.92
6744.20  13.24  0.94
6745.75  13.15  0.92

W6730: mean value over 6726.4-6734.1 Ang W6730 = 13.1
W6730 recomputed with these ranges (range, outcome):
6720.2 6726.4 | 11.9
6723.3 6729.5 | 12.7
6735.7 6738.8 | 12.5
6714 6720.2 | 12.2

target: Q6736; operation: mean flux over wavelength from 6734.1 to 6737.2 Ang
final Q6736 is 12.1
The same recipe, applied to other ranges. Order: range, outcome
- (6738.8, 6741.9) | 12.3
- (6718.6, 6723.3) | 11.4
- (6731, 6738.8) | 12.5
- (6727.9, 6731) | 13.3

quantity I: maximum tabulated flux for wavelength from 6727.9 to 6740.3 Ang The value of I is 14.09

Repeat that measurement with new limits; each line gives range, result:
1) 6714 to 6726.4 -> 13.05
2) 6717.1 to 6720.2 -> 12.03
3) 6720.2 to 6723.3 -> 11.13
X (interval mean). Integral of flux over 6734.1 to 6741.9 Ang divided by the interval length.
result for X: 12.2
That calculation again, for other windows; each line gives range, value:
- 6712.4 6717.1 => 12.8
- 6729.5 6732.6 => 14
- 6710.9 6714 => 13.4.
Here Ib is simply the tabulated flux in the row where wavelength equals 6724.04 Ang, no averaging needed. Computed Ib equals 12.4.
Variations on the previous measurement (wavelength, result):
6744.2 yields 13.24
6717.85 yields 11.49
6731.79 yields 14.09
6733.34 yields 12.31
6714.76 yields 12.98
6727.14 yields 12.52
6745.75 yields 13.15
